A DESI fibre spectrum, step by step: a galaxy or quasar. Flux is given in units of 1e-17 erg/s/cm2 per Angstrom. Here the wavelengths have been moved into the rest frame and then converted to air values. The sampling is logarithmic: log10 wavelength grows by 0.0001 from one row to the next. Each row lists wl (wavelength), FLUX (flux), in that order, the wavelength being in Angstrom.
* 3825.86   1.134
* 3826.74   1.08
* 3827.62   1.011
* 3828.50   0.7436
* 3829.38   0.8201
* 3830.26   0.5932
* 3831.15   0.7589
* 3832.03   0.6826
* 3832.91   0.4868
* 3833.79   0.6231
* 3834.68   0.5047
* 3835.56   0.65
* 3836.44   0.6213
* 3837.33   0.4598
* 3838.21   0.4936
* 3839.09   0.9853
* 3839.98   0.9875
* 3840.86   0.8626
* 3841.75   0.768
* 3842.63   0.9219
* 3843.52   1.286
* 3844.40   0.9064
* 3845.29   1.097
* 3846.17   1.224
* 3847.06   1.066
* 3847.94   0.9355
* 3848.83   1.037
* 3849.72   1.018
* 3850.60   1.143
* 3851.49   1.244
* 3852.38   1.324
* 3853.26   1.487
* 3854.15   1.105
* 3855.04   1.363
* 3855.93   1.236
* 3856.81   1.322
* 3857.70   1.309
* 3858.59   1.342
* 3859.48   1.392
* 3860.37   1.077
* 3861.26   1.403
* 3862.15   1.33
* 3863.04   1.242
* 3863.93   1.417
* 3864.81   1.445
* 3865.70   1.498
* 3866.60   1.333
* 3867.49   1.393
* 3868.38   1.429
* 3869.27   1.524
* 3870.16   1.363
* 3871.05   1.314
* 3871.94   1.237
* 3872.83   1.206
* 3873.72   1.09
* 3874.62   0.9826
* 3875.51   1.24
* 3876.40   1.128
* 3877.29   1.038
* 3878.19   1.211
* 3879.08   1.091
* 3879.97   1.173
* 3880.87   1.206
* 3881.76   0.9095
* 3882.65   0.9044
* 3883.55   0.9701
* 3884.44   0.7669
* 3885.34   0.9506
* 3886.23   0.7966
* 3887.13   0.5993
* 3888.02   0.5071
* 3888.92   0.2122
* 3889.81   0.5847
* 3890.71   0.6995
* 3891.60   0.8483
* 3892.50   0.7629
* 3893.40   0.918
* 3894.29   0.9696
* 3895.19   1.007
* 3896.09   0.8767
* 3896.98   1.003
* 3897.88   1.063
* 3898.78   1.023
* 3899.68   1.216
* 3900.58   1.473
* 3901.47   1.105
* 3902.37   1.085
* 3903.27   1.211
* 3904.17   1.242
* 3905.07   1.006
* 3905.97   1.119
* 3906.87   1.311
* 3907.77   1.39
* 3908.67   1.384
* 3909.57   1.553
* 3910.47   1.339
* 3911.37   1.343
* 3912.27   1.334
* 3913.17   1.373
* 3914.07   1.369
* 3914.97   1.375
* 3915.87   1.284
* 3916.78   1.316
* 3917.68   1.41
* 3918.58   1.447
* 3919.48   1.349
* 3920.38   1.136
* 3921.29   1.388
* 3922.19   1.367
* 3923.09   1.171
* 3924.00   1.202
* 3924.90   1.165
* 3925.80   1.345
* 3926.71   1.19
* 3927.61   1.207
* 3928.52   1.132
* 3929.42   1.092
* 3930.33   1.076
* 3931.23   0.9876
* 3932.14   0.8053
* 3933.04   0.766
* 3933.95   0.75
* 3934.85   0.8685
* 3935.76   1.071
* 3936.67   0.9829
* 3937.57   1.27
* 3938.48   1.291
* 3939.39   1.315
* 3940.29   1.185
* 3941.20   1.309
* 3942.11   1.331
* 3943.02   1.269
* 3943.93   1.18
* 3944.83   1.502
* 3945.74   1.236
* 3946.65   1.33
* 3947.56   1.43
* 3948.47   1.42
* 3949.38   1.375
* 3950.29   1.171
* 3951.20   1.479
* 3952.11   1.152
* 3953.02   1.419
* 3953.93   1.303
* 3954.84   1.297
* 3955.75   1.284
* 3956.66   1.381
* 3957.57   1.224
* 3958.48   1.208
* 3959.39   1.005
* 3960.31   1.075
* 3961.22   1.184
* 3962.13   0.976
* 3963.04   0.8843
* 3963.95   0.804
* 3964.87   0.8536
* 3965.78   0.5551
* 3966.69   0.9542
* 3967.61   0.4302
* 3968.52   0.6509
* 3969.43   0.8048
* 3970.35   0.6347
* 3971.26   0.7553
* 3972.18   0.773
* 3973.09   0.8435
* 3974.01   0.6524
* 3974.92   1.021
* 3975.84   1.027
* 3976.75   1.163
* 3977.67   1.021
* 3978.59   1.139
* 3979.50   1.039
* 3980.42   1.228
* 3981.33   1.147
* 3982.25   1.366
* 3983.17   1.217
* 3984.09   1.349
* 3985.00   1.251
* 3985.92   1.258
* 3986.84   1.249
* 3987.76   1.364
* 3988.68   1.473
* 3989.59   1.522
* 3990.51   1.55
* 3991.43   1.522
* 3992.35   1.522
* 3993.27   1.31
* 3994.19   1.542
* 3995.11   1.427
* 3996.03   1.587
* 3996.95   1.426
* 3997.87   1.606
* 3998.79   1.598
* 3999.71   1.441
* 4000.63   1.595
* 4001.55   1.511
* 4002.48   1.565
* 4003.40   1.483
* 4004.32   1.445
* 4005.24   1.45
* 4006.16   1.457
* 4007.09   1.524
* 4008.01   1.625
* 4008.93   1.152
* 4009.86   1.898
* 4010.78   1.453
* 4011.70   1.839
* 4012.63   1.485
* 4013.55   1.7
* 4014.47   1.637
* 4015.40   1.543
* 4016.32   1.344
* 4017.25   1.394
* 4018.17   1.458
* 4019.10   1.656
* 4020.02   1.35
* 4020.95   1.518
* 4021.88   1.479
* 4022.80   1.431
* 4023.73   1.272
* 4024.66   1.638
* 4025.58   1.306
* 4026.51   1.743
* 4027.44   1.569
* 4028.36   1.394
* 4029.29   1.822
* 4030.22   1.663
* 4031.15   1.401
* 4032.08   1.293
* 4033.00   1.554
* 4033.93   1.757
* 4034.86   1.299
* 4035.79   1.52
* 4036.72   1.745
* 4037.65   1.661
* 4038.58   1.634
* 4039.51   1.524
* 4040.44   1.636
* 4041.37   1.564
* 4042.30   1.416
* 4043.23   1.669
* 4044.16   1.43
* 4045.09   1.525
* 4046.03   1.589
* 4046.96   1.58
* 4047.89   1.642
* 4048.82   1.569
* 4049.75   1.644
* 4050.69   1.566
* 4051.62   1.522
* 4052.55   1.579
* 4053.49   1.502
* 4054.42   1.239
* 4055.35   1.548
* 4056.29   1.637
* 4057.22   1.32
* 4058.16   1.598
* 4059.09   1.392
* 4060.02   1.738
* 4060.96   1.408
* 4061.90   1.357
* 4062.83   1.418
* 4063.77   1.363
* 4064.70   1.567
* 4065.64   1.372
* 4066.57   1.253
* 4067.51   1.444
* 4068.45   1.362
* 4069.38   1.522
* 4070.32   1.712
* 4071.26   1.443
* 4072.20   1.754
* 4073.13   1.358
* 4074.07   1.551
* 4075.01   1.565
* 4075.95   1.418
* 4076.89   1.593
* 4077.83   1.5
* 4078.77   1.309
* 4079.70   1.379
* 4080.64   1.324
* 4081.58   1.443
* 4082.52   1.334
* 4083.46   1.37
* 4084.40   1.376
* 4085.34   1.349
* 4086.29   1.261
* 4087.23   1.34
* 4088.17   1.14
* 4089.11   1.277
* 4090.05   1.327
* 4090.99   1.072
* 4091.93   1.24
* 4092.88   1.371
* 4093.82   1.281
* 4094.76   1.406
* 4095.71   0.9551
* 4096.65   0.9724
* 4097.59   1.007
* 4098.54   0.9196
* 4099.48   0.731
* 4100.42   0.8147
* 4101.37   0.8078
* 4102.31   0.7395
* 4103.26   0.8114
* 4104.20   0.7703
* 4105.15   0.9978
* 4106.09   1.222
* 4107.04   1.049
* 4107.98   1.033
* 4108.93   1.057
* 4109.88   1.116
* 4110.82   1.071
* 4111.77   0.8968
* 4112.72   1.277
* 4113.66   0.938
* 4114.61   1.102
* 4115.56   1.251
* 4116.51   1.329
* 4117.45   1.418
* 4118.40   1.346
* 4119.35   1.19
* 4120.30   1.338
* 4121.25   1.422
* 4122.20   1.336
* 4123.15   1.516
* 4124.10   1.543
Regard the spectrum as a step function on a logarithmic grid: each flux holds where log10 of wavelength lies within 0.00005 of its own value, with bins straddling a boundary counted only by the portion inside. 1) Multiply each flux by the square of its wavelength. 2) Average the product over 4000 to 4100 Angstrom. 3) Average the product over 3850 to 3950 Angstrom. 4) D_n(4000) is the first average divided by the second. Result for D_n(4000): 1.3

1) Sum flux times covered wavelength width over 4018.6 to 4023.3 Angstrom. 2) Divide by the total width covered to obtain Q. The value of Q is 1.48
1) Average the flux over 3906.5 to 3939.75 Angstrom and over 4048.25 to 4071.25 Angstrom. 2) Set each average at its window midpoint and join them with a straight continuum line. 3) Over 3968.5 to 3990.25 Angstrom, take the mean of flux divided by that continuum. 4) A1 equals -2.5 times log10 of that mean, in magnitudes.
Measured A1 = 0.21 mag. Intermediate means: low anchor 1.22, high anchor 1.48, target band 1.09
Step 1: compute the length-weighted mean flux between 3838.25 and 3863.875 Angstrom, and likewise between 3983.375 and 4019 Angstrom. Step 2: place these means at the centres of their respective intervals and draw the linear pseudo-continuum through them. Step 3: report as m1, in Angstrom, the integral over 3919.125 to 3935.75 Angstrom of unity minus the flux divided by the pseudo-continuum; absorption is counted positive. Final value 2.7 Angstrom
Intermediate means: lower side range 1.15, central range 1.11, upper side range 1.49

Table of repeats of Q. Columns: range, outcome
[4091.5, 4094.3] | 1.3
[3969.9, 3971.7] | 0.696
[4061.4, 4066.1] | 1.41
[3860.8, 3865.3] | 1.37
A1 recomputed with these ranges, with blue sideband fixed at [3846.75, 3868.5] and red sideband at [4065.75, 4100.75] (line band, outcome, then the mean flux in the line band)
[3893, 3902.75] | 0.20 mag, 1.07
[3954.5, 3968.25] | 0.28 mag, 1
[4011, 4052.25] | -0.18 mag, 1.54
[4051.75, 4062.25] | -0.14 mag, 1.49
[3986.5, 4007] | -0.15 mag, 1.49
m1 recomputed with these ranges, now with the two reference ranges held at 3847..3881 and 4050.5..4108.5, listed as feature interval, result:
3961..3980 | 6.2 Angstrom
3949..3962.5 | 0.4 Angstrom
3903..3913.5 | -0.3 Angstrom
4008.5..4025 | -2.9 Angstrom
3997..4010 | -2.3 Angstrom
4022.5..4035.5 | -2.2 Angstrom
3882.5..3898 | 5.7 Angstrom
